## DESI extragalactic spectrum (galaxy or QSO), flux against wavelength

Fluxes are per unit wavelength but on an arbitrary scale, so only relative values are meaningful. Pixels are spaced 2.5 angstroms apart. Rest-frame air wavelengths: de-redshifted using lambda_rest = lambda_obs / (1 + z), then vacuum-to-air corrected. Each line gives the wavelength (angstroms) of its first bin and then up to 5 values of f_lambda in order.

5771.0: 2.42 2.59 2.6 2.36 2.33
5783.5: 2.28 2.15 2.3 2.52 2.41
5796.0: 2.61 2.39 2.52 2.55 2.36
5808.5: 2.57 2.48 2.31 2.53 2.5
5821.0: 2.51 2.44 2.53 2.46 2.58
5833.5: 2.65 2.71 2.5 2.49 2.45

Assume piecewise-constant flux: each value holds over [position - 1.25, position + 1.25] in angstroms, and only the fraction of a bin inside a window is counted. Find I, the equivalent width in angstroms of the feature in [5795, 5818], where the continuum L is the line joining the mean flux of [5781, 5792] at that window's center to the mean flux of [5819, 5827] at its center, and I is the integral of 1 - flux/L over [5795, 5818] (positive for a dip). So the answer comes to -0.67 angstroms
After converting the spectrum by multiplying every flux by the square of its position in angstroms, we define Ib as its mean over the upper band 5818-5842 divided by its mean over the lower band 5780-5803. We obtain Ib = 1.1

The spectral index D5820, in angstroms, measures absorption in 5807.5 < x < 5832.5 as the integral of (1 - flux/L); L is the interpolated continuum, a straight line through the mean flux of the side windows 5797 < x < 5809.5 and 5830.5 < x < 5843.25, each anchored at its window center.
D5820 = 0.3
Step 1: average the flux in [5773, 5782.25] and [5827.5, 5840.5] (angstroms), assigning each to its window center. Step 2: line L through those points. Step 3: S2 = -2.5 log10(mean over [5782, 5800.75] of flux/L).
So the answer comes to 0.05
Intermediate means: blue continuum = 2.46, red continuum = 2.58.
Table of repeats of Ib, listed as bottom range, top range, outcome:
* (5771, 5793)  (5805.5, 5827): 1.05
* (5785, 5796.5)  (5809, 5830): 1.05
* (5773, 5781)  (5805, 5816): 1.00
